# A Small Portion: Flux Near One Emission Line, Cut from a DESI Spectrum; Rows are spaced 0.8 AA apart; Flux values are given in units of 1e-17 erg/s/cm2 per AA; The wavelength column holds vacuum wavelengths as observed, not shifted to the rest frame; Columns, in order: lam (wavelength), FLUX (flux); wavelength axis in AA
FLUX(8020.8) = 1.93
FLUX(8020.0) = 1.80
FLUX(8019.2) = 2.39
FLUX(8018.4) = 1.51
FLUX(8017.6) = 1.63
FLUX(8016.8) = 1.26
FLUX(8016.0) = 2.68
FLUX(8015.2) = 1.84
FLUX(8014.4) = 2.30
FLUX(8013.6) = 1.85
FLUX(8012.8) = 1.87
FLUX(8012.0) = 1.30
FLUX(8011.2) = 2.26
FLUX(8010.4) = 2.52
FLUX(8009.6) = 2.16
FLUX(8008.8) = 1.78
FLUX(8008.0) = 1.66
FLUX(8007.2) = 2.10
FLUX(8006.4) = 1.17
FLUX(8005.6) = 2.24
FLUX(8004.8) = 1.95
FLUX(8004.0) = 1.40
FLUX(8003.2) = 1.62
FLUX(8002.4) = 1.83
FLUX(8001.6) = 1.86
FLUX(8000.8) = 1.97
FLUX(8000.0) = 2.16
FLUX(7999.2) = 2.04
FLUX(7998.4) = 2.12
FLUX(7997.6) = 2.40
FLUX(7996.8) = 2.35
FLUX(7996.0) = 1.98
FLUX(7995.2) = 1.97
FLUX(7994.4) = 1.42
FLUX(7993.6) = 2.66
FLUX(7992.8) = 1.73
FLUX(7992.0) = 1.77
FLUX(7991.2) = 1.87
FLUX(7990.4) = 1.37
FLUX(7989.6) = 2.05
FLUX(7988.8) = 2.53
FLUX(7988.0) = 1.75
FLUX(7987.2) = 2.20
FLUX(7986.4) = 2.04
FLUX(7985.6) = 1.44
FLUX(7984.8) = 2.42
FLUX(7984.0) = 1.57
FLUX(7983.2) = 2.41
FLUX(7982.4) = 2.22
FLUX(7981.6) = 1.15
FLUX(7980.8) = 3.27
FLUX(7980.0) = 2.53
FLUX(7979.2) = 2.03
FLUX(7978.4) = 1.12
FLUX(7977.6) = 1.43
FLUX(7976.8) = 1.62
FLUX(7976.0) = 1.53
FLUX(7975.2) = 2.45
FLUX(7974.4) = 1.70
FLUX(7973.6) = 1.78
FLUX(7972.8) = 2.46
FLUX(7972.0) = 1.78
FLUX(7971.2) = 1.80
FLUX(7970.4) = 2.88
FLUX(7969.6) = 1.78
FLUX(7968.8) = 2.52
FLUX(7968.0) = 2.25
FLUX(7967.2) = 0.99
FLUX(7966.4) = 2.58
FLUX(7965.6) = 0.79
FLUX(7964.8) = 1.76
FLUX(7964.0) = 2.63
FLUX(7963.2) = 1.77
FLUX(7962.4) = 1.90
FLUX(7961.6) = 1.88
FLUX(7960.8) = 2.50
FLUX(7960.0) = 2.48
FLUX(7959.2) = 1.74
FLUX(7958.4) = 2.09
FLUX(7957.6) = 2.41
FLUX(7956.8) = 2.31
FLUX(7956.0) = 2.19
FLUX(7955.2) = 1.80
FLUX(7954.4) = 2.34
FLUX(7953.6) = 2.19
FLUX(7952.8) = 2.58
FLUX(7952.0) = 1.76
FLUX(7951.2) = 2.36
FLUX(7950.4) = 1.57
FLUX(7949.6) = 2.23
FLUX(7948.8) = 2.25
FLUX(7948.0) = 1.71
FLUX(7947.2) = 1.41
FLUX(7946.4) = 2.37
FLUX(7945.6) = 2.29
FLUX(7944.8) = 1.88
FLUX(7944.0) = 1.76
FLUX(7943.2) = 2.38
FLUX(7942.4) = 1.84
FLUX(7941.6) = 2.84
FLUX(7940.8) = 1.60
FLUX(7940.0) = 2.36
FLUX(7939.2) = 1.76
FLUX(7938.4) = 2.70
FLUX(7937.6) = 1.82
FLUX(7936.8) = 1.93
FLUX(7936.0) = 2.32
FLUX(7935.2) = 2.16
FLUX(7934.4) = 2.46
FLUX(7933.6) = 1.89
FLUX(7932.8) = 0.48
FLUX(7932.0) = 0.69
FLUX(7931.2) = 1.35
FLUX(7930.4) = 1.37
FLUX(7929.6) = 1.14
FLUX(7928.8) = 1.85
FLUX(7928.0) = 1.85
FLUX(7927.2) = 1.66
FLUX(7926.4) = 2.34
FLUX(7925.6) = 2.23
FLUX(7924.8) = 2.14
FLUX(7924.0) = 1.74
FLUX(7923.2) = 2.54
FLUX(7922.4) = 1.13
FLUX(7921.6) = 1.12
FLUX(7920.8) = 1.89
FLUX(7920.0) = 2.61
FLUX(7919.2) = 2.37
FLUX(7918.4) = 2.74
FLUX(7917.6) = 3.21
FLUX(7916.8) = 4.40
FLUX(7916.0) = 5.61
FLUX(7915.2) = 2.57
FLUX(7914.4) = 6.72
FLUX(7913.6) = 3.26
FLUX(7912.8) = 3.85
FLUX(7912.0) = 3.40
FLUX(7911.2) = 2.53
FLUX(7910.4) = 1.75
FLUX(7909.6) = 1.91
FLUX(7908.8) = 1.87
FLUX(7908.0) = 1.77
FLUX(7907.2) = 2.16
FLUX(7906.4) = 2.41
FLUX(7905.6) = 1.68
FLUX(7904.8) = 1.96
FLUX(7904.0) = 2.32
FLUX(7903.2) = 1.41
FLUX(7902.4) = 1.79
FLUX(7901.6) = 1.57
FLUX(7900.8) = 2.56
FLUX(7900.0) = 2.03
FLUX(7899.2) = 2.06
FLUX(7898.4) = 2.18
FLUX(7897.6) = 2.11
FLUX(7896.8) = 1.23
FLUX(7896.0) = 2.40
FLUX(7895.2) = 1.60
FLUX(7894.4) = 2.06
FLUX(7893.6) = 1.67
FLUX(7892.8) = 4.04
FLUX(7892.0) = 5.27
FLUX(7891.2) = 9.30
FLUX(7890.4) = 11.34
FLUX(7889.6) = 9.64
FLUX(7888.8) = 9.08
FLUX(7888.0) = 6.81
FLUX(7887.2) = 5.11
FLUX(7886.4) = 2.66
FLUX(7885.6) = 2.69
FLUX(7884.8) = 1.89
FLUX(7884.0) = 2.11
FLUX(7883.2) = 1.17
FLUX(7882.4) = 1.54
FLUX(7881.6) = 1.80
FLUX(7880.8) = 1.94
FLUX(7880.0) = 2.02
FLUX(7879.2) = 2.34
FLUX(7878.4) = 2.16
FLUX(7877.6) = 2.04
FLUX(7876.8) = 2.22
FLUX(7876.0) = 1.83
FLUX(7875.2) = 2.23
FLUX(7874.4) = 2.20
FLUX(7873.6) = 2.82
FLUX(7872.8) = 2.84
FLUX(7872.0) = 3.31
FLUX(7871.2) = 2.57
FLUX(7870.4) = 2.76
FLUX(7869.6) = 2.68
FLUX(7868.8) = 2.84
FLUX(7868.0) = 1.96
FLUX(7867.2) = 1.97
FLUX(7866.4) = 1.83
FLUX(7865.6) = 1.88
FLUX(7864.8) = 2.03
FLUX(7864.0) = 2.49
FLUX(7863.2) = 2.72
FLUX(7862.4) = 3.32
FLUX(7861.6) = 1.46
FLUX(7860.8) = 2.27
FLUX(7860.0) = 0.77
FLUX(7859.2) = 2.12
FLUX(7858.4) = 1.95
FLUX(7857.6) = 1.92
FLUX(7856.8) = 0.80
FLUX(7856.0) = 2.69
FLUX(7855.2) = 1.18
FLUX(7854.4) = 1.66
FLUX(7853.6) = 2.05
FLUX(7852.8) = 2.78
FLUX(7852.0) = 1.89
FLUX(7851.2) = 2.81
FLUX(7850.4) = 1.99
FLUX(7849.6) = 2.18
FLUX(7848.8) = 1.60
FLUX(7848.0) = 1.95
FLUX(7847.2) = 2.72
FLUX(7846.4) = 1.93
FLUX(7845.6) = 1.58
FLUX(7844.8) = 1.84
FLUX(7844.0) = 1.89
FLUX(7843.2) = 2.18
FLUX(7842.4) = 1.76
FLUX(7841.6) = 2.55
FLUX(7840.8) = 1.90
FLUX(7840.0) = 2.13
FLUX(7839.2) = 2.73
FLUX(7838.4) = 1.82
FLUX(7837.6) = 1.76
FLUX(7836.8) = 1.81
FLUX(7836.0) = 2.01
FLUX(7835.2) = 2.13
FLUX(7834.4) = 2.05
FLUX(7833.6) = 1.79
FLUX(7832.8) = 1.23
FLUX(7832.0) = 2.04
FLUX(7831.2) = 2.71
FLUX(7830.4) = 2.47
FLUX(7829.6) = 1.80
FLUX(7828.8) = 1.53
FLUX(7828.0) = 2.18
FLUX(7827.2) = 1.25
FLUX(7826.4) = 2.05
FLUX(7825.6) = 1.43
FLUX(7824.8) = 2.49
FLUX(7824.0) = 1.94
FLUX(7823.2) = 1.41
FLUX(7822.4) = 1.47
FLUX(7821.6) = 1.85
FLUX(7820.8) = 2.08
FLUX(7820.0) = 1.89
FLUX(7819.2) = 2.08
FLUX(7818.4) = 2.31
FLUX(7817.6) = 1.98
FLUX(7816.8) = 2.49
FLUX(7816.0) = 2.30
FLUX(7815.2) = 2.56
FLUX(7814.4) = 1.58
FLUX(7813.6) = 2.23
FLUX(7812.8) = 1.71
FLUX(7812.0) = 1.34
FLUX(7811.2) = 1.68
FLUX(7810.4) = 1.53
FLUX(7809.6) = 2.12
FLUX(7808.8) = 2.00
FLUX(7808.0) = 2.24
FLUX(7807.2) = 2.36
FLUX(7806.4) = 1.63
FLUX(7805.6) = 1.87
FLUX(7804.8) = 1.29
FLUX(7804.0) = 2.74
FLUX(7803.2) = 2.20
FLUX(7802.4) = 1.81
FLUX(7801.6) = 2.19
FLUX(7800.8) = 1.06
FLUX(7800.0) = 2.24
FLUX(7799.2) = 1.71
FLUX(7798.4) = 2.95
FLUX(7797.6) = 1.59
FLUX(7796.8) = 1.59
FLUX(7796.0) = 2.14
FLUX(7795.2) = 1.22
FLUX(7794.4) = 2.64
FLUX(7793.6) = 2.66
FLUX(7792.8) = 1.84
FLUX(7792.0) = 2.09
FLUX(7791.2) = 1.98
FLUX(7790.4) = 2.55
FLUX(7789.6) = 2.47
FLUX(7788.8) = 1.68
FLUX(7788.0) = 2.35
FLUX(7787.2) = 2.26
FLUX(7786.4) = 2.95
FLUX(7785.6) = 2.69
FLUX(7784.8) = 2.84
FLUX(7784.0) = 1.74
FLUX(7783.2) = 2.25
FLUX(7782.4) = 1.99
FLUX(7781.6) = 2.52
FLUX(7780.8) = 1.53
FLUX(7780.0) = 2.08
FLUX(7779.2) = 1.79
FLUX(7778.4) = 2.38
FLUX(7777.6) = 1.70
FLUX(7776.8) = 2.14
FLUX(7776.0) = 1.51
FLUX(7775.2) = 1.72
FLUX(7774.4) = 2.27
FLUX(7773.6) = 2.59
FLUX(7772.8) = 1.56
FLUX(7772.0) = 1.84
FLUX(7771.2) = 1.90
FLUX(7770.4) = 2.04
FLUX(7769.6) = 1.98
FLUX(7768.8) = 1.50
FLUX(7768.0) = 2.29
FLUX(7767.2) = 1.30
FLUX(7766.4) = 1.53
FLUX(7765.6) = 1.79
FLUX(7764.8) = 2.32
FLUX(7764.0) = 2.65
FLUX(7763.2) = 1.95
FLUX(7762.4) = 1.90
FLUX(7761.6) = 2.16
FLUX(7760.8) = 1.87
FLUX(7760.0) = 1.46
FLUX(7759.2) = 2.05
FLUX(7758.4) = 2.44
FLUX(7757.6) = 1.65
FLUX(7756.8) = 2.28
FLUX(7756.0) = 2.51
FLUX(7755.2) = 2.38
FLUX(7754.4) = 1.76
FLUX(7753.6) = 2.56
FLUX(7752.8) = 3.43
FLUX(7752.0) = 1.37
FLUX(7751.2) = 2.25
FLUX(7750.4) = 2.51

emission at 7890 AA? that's H-alpha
